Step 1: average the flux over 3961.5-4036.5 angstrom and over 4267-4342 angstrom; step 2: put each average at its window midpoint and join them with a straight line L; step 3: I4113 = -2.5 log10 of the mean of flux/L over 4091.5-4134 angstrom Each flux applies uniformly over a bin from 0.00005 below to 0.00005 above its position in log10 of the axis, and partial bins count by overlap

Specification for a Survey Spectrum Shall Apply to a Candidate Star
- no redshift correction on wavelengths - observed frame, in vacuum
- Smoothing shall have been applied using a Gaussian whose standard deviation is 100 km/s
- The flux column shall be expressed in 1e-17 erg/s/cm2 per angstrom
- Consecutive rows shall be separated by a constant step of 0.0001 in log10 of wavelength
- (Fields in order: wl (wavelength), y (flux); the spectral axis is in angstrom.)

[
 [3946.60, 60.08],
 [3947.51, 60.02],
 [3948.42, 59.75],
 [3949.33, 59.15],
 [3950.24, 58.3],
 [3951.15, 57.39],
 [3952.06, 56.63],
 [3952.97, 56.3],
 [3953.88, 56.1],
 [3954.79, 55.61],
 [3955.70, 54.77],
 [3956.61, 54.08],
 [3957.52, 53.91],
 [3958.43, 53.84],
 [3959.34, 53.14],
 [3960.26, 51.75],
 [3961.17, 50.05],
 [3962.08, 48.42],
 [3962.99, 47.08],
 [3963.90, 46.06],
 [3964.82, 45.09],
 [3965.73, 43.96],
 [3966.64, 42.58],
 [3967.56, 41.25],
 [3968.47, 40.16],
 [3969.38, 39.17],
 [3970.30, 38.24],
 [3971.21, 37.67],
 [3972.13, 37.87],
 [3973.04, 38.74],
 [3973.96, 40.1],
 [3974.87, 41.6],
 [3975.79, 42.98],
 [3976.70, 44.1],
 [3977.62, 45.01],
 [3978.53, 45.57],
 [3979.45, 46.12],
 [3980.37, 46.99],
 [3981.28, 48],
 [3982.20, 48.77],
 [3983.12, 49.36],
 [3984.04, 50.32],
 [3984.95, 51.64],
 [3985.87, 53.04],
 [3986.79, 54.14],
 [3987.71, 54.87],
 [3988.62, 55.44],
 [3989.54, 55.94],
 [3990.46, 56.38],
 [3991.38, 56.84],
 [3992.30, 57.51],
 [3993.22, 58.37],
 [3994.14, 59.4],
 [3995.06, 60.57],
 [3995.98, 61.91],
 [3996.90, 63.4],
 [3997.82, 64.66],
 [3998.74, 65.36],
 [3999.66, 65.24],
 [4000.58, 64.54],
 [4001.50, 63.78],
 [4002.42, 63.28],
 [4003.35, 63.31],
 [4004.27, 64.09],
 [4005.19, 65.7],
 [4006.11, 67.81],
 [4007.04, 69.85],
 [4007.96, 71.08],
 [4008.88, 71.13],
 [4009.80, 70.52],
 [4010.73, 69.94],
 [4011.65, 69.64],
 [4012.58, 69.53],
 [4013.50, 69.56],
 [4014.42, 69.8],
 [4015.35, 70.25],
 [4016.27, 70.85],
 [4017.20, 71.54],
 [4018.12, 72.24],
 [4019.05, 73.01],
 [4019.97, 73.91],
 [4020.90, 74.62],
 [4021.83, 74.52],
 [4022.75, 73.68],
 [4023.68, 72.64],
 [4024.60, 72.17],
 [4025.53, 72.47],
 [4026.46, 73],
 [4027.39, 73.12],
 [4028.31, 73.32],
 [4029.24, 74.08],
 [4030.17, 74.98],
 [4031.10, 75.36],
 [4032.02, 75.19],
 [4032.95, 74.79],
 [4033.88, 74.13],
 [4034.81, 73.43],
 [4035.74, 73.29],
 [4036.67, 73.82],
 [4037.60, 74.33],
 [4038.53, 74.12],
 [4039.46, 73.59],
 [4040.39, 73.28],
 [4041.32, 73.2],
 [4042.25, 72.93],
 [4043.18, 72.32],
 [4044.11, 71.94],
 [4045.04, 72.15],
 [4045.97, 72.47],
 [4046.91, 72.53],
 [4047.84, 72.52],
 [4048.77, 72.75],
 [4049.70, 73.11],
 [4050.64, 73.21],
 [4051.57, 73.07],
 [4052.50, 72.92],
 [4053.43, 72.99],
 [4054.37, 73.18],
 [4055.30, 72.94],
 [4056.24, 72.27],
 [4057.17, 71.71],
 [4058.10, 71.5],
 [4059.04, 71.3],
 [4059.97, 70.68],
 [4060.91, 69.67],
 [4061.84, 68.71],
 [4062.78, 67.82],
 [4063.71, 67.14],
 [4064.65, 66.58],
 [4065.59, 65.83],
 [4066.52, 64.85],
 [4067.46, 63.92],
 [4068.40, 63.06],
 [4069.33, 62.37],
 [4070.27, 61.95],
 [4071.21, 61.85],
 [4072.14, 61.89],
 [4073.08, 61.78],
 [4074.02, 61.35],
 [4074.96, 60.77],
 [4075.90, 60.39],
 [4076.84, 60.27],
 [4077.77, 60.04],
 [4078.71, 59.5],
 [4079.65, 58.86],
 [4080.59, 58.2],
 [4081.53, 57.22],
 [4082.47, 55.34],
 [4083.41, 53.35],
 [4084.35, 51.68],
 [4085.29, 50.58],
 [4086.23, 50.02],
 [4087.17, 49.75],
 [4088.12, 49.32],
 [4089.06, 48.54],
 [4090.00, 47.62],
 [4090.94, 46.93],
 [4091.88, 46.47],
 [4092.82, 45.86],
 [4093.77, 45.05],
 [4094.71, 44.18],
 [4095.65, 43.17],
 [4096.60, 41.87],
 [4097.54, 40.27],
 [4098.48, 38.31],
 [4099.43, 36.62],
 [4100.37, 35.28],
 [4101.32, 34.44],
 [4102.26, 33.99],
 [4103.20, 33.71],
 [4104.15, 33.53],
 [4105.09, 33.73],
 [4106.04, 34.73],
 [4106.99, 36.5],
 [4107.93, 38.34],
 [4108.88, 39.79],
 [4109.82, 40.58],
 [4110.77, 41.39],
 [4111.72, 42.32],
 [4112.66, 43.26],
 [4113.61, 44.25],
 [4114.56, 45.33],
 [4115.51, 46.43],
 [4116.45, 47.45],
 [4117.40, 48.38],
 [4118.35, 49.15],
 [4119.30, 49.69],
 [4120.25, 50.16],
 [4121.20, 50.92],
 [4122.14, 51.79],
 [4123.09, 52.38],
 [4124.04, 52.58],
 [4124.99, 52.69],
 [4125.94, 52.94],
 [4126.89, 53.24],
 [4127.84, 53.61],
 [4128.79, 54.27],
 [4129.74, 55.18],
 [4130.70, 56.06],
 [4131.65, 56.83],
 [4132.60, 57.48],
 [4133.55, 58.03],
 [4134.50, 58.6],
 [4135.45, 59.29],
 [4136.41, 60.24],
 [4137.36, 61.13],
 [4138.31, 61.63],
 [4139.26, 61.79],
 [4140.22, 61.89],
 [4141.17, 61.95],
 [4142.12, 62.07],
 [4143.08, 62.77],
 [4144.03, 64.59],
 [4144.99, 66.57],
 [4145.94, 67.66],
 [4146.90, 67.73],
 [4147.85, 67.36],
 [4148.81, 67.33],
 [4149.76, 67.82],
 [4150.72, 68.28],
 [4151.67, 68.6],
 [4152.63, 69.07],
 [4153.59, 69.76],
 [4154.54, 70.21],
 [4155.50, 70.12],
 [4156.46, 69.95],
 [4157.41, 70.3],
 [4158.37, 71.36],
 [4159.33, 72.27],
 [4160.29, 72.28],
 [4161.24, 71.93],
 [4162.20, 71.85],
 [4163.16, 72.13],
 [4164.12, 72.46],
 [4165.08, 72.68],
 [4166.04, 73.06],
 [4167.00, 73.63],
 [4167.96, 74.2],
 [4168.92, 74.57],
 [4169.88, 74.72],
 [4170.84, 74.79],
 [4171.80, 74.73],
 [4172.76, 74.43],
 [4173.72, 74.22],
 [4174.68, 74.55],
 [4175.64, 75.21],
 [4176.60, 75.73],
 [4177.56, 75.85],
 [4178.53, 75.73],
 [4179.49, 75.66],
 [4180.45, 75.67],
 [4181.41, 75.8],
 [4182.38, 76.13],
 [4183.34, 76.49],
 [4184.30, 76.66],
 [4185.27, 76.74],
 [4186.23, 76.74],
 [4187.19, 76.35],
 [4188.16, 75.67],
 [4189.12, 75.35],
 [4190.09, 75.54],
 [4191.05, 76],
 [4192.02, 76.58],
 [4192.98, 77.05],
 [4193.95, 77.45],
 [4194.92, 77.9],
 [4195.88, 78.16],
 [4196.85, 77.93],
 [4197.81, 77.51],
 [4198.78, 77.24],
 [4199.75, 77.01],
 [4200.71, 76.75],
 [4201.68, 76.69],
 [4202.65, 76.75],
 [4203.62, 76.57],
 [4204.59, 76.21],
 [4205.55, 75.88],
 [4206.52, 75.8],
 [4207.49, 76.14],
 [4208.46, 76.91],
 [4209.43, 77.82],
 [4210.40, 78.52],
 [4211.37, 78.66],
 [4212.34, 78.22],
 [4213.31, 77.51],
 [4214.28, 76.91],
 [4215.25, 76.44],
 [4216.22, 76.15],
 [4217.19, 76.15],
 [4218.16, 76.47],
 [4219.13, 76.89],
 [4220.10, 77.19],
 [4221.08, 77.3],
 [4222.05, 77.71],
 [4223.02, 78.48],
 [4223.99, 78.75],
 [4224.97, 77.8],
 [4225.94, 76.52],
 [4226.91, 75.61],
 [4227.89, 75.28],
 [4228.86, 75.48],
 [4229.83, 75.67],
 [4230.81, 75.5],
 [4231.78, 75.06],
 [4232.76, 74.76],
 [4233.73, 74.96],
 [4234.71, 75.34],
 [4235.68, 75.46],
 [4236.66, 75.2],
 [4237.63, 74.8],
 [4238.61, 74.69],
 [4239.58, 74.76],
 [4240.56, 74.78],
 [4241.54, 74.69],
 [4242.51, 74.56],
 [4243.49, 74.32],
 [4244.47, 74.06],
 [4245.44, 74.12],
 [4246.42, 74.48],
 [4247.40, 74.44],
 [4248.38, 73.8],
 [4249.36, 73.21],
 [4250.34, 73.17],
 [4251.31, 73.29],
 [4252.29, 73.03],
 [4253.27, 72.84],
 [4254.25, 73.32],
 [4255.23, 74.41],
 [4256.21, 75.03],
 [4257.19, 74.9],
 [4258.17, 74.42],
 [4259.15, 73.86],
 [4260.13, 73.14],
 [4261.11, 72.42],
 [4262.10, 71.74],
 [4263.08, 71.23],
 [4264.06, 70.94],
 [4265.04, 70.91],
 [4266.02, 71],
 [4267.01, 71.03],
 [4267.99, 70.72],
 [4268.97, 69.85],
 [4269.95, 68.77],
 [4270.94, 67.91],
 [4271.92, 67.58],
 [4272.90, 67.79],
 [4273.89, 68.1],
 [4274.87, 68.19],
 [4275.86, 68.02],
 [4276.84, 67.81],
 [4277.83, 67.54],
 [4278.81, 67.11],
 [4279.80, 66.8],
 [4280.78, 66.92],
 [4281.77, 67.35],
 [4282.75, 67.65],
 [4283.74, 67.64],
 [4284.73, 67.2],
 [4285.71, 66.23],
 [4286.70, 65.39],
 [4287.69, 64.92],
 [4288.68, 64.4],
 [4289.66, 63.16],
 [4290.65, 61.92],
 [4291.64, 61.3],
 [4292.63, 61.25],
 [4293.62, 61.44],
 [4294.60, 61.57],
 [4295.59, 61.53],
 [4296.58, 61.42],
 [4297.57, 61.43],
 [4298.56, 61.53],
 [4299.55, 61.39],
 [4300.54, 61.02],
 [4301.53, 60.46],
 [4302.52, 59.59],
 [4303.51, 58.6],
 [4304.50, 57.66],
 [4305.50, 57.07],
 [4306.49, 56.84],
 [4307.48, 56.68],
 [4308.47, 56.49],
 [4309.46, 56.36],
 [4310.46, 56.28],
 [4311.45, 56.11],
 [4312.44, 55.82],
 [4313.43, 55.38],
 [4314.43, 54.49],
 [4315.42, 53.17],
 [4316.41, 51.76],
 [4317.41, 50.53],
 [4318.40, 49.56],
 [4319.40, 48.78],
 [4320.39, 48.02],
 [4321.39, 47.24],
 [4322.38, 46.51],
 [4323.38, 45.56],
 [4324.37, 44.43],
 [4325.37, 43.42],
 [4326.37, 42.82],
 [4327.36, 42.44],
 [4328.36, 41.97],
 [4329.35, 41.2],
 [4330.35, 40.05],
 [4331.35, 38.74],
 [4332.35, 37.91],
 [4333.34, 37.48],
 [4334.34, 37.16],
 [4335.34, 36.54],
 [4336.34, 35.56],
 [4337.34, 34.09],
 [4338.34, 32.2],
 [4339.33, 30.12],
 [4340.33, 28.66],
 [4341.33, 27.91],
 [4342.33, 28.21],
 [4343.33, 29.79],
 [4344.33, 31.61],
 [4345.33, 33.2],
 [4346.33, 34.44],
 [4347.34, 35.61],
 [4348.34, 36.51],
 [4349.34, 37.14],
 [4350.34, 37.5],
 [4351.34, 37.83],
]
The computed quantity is 0.27 mag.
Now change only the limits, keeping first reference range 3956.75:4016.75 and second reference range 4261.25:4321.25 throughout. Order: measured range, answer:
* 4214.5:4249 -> -0.23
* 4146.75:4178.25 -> -0.21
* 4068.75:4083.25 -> -0.05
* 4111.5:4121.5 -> 0.23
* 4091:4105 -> 0.41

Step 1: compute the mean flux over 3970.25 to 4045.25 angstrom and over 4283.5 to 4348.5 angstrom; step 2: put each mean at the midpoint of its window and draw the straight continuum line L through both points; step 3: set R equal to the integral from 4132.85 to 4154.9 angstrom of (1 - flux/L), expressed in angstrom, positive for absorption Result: -2.7 angstrom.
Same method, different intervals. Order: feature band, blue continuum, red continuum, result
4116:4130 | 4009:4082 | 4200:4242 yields 4.06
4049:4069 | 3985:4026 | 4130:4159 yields -1.39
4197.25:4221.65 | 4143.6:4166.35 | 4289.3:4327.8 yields -4.68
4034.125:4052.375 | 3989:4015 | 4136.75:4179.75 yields -1.94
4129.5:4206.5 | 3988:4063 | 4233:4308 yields -2.43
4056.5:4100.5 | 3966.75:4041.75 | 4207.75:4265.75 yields 6.34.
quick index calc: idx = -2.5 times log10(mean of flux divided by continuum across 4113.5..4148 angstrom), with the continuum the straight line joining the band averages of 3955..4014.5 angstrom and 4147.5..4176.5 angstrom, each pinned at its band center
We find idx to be 0.22 mag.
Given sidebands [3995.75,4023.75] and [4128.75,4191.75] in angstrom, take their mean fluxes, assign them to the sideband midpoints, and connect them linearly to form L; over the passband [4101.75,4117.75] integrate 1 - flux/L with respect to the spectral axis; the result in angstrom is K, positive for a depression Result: 6.74 angstrom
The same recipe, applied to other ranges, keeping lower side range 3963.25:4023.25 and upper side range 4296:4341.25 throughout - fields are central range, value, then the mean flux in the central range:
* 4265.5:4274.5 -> -3.5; 69.2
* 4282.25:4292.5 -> -3.2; 64.8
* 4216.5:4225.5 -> -4.6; 77.4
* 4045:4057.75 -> -3.9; 72.7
